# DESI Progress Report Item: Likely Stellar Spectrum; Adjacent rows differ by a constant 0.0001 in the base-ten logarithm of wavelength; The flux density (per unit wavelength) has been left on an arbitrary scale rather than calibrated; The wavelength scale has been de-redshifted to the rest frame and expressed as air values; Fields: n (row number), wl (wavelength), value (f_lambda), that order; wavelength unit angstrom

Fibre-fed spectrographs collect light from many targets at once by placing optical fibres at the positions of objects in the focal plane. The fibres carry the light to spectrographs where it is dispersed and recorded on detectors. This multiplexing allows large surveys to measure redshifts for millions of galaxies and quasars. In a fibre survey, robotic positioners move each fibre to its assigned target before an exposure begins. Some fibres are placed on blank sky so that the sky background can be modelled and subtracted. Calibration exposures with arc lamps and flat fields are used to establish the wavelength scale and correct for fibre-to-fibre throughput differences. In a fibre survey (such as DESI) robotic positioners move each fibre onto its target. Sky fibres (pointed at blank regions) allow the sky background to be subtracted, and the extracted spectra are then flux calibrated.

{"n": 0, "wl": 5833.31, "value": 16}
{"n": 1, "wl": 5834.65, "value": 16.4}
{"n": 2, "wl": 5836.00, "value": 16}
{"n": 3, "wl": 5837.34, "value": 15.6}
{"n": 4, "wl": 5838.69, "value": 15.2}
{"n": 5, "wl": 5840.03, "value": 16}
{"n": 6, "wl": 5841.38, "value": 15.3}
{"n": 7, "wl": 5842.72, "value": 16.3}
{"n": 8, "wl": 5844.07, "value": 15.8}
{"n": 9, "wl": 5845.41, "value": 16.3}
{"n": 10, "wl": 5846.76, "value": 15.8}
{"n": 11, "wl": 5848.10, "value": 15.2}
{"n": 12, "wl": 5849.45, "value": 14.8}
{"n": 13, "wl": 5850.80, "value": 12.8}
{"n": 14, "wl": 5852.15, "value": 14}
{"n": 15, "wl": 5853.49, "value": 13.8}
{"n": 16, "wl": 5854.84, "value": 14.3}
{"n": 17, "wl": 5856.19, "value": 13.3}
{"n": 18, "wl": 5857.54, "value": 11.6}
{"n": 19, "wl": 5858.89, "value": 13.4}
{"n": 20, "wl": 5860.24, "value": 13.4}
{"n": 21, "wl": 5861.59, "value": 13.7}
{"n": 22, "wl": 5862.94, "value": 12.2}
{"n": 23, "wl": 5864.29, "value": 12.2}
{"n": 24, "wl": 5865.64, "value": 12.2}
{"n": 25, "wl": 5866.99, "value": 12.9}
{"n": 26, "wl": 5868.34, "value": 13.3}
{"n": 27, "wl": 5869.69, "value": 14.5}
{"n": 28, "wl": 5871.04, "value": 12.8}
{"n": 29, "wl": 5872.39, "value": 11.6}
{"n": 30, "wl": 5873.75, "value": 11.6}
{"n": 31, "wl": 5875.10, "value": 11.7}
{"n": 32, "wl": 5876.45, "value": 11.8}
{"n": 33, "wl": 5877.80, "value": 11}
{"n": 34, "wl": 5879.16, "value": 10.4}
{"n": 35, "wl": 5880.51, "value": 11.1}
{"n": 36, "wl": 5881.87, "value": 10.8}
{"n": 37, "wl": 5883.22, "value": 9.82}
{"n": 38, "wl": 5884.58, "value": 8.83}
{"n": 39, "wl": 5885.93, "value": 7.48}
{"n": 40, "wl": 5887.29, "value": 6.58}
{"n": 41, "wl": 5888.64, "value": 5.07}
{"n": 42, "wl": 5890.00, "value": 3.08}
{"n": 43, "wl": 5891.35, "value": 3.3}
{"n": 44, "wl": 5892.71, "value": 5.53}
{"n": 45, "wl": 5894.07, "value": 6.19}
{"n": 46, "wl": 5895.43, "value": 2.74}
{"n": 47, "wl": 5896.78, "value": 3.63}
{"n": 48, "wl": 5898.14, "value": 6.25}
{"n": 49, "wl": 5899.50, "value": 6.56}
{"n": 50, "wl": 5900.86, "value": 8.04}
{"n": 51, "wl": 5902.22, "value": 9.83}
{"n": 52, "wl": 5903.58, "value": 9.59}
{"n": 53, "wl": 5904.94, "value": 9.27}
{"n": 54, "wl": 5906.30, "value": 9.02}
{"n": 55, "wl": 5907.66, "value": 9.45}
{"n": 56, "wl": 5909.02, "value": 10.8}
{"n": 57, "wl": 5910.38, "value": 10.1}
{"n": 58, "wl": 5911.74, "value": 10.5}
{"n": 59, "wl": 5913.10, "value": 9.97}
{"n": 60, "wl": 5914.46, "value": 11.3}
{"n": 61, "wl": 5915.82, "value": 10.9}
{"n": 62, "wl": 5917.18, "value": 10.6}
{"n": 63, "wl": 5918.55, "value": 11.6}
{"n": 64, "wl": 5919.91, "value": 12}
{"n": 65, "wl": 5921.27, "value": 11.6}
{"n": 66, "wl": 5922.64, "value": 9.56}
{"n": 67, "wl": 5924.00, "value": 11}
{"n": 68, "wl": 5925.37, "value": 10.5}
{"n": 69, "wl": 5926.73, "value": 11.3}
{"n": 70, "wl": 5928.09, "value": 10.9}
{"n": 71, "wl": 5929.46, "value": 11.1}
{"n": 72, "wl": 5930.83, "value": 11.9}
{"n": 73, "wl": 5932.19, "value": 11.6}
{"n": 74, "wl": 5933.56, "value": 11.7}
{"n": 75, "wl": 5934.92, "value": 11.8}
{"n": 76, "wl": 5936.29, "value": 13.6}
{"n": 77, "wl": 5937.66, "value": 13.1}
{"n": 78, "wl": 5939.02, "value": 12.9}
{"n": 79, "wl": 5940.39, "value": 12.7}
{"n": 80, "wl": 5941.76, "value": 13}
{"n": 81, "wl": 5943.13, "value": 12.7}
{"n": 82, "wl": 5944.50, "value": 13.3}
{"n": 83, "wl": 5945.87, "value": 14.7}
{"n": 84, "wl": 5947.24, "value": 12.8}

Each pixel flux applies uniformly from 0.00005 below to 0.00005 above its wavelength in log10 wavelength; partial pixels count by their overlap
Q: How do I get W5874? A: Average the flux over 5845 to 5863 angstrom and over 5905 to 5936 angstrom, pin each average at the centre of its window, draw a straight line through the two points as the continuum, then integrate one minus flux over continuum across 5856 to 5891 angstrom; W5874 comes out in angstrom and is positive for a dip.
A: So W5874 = 5.9 angstrom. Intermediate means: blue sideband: 13.9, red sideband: 10.9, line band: 10.9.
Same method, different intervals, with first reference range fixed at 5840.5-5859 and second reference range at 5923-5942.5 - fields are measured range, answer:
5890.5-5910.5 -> 8.7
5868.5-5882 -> 1.9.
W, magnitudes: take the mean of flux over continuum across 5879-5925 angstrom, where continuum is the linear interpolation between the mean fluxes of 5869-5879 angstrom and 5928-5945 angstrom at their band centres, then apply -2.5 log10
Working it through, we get 0.38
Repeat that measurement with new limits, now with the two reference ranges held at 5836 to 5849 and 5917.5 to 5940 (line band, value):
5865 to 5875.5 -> 0.15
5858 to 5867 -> 0.15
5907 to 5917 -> 0.19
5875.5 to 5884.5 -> 0.29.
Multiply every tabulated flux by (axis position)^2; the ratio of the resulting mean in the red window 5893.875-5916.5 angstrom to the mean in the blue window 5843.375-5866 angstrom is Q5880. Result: 0.63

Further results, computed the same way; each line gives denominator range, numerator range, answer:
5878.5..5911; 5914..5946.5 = 1.58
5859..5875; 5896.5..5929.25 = 0.79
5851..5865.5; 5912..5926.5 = 0.85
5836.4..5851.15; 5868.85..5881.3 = 0.78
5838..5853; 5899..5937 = 0.71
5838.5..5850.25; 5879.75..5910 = 0.48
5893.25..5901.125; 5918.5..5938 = 2.14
